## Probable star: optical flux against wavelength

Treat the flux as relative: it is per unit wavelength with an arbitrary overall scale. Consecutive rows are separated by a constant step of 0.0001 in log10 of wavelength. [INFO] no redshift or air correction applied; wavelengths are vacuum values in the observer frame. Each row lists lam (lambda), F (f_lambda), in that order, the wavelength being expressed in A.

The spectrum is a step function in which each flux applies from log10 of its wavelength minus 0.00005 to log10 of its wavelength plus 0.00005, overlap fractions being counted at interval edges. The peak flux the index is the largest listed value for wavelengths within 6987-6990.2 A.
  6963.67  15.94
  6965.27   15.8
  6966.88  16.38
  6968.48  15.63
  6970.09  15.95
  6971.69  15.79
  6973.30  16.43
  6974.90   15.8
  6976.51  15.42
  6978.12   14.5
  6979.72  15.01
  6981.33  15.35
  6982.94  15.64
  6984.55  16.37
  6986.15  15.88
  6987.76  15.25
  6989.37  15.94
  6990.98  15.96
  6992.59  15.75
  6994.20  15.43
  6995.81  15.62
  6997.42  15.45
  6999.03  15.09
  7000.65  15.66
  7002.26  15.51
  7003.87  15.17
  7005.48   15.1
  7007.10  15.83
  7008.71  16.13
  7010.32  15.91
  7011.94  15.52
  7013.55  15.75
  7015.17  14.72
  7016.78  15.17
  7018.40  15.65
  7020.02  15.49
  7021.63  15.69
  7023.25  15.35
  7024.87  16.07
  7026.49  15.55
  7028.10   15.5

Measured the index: 15.94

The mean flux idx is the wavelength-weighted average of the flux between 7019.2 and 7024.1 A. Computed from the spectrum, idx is 15.5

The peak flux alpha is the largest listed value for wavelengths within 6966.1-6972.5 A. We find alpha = 16.38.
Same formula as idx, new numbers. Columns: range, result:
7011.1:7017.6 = 15.3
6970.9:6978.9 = 15.6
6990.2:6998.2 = 15.6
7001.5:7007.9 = 15.4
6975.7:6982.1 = 15.1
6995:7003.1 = 15.5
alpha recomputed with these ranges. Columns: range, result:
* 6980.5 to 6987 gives 16.37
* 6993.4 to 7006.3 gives 15.66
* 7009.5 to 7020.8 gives 15.91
